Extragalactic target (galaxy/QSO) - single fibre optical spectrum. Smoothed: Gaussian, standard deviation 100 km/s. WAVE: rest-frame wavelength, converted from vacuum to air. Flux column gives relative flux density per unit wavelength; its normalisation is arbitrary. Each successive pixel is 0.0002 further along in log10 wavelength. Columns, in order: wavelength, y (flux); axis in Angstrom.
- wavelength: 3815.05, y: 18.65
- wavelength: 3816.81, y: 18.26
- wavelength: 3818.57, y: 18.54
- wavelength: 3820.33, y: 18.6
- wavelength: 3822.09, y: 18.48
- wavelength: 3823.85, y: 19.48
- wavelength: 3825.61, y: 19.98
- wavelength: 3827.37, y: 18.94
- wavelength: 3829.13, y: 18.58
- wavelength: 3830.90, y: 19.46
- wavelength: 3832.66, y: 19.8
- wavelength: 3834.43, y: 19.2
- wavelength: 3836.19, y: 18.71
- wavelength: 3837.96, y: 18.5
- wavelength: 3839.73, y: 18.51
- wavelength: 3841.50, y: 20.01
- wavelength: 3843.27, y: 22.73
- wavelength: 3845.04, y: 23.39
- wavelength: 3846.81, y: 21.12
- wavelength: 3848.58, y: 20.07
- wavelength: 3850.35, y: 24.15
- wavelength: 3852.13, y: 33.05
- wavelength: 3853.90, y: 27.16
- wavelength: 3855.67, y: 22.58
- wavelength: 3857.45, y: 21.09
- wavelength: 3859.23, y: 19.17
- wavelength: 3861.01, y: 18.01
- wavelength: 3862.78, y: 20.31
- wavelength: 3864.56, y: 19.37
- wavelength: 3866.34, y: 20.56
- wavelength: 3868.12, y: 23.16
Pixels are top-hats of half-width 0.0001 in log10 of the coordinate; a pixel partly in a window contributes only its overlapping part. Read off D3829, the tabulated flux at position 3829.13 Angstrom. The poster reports 18.58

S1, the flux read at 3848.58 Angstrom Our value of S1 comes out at 20.07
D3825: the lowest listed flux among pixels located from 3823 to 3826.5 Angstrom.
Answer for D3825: 19.48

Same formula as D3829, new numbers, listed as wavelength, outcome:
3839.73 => 18.51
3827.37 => 18.94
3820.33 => 18.6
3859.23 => 19.17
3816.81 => 18.26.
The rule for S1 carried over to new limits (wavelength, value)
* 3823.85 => 19.48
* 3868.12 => 23.16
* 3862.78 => 20.31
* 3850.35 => 24.15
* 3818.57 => 18.54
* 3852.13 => 33.05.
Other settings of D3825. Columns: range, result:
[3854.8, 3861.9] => 18.01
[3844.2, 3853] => 20.07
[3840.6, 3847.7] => 20.01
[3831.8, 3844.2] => 18.5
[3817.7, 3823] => 18.48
